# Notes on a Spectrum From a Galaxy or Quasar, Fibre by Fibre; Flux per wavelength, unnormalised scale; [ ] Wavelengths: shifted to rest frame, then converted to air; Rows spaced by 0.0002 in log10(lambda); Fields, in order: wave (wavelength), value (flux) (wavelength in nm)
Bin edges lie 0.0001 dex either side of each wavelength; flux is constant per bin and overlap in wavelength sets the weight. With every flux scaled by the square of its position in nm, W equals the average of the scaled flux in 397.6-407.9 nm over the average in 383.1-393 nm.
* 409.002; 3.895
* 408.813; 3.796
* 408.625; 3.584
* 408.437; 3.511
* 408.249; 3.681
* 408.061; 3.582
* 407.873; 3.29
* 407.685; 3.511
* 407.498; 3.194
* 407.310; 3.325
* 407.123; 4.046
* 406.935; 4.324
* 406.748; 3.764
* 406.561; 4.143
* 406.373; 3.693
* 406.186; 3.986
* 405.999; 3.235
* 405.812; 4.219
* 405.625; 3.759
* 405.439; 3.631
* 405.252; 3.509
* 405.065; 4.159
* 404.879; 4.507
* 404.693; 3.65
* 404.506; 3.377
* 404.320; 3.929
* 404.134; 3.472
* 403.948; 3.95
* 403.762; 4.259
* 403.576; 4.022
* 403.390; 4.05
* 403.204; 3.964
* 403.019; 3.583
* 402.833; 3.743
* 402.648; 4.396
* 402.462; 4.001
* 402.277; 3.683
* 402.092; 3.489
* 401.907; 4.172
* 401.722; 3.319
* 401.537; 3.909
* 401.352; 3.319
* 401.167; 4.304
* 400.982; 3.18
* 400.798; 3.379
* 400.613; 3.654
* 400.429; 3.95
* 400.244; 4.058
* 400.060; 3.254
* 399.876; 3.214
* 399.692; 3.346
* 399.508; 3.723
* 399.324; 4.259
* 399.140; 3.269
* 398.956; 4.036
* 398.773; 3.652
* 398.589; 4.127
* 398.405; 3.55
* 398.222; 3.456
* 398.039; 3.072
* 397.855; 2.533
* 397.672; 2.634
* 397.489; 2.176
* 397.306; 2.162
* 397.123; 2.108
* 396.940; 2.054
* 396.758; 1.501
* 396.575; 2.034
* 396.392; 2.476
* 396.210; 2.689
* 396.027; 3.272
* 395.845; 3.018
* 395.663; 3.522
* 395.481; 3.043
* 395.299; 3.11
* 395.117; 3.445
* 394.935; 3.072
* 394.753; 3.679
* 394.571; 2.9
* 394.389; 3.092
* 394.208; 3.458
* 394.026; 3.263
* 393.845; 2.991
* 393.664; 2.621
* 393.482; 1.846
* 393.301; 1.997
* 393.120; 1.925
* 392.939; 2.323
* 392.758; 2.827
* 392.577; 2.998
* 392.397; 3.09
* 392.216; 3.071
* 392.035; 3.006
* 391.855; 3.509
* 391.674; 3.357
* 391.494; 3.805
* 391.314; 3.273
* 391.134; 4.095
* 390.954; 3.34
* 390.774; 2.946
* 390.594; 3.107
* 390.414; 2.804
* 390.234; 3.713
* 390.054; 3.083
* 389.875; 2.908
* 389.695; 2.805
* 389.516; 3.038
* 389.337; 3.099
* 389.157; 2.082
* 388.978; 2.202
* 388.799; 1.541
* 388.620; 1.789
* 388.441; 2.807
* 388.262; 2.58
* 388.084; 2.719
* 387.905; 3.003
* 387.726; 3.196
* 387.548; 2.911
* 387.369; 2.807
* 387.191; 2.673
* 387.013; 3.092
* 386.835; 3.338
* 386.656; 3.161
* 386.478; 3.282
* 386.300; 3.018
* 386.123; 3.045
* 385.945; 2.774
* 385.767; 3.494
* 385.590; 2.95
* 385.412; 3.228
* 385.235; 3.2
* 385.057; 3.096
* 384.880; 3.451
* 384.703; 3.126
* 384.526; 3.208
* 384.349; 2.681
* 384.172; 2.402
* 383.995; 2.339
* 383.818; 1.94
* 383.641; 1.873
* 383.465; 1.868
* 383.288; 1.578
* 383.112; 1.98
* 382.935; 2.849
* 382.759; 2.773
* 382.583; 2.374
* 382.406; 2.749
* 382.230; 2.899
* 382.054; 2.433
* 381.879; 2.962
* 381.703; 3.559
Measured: 1.4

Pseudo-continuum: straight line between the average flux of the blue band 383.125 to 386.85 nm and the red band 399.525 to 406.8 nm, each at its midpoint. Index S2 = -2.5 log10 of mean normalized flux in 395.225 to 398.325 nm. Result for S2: 0.28 mag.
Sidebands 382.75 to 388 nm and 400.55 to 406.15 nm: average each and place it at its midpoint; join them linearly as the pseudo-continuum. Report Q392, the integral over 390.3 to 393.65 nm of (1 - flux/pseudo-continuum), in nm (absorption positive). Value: 0.22 nm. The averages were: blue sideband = 2.81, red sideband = 3.8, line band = 2.96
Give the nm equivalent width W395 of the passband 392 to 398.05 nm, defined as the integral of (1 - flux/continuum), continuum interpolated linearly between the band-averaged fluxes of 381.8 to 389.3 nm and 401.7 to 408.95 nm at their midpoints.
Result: 0.92 nm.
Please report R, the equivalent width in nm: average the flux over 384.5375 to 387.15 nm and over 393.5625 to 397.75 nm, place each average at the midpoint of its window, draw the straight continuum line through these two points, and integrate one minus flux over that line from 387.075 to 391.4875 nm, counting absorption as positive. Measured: 0.22 nm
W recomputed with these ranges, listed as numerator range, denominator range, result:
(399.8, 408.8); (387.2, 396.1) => 1.36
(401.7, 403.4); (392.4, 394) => 1.61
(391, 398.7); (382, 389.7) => 1.12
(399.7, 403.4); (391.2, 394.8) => 1.32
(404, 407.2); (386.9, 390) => 1.57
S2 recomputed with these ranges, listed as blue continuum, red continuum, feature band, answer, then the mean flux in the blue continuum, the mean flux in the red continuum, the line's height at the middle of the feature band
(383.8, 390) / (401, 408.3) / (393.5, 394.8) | 0.06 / 2.84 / 3.79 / 3.23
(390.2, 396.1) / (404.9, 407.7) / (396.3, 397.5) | 0.50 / 3.07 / 3.79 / 3.28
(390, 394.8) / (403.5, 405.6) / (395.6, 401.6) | 0.10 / 3.03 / 3.86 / 3.45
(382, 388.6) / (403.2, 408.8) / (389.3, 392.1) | -0.07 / 2.77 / 3.77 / 3.03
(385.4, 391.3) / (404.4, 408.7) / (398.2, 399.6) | -0.12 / 2.93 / 3.73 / 3.39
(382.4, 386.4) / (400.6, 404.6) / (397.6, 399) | 0.05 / 2.7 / 3.78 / 3.53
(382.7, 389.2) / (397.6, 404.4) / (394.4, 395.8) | 0.02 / 2.71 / 3.68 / 3.3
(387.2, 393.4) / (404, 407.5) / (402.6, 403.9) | -0.10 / 2.87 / 3.8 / 3.65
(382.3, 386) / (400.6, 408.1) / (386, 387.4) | -0.09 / 2.66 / 3.78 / 2.8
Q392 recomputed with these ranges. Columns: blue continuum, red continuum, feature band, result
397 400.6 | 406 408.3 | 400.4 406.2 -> -0.49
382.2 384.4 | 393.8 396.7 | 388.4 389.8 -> 0.14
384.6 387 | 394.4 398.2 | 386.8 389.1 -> 0.33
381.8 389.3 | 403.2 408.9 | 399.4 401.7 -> -0.08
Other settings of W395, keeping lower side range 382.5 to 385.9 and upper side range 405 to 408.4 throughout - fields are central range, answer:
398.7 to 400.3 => -0.12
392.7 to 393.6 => 0.26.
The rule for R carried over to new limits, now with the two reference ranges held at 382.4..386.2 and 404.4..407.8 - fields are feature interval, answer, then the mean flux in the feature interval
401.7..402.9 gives -0.09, 3.86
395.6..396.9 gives 0.27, 2.6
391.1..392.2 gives -0.14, 3.45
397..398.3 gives 0.30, 2.57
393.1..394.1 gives 0.22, 2.46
